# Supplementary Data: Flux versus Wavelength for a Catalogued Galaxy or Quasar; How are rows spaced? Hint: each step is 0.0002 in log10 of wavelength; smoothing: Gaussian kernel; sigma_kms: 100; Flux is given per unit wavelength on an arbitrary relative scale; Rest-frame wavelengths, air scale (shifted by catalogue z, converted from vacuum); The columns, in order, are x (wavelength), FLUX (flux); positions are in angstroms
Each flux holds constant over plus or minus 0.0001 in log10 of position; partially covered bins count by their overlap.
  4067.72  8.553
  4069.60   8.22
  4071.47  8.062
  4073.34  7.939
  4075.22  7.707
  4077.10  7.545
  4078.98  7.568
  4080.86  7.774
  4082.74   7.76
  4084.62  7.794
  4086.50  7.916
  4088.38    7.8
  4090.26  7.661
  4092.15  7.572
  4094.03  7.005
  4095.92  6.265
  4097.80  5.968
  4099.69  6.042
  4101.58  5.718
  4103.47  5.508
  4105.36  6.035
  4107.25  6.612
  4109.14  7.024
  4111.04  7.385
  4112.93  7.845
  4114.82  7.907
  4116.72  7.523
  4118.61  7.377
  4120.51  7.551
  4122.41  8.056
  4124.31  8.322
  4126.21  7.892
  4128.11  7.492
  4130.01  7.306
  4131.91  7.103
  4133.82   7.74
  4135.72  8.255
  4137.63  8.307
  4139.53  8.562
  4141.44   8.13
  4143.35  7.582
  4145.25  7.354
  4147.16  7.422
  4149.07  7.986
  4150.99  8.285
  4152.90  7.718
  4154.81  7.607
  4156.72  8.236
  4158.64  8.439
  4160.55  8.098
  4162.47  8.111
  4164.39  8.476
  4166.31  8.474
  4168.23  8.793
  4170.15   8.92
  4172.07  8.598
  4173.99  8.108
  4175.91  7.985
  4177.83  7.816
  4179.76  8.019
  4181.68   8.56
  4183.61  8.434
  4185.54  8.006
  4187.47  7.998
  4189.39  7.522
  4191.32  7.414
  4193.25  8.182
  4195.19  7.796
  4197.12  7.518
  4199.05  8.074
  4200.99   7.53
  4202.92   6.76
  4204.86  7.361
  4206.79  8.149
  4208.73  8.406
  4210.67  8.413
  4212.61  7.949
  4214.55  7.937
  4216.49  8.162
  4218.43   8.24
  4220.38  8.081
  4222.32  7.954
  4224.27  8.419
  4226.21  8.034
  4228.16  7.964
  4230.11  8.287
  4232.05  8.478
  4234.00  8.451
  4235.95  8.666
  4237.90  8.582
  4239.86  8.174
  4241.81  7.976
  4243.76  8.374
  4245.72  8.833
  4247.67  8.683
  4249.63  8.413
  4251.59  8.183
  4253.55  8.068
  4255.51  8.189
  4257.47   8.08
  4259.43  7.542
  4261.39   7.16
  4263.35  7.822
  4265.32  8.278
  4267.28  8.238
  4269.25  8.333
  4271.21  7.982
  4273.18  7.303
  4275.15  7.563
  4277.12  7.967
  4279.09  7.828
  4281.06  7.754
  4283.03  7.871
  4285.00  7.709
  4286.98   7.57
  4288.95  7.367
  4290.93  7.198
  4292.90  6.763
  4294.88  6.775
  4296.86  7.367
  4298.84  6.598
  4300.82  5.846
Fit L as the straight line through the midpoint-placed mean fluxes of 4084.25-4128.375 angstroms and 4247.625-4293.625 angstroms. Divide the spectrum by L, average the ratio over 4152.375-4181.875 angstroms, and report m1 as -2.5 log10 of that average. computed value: -0.12 mag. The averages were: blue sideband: 7.17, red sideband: 7.82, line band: 8.25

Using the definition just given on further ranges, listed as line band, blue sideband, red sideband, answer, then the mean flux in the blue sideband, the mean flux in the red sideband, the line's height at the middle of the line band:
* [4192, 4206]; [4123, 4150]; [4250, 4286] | 0.035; 7.82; 7.89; 7.85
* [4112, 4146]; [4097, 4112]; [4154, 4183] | -0.111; 6.29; 8.29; 7.05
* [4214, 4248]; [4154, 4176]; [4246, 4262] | -0.018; 8.34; 8.09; 8.16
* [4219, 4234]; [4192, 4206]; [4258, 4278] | -0.068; 7.61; 7.82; 7.69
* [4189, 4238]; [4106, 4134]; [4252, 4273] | -0.028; 7.52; 7.95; 7.8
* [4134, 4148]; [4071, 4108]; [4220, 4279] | -0.072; 7.1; 8.13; 7.43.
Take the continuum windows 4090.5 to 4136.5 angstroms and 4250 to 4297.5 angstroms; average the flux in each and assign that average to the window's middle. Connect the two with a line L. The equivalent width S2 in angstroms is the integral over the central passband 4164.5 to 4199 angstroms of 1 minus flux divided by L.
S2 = -3.47 angstroms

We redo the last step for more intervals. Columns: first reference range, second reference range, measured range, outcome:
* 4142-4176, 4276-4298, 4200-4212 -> 0.2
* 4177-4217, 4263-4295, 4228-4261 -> -2.1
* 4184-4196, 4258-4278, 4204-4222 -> -0.5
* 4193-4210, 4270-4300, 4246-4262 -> -1.1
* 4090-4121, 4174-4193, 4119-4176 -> -4.3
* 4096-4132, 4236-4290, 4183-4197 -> -0.6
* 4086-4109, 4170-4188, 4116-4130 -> -1.1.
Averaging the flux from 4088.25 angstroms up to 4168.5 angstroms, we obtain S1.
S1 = 7.54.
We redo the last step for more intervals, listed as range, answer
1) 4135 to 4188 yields 8.15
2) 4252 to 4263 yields 7.83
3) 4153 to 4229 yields 8.06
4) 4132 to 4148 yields 7.88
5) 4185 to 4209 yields 7.72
